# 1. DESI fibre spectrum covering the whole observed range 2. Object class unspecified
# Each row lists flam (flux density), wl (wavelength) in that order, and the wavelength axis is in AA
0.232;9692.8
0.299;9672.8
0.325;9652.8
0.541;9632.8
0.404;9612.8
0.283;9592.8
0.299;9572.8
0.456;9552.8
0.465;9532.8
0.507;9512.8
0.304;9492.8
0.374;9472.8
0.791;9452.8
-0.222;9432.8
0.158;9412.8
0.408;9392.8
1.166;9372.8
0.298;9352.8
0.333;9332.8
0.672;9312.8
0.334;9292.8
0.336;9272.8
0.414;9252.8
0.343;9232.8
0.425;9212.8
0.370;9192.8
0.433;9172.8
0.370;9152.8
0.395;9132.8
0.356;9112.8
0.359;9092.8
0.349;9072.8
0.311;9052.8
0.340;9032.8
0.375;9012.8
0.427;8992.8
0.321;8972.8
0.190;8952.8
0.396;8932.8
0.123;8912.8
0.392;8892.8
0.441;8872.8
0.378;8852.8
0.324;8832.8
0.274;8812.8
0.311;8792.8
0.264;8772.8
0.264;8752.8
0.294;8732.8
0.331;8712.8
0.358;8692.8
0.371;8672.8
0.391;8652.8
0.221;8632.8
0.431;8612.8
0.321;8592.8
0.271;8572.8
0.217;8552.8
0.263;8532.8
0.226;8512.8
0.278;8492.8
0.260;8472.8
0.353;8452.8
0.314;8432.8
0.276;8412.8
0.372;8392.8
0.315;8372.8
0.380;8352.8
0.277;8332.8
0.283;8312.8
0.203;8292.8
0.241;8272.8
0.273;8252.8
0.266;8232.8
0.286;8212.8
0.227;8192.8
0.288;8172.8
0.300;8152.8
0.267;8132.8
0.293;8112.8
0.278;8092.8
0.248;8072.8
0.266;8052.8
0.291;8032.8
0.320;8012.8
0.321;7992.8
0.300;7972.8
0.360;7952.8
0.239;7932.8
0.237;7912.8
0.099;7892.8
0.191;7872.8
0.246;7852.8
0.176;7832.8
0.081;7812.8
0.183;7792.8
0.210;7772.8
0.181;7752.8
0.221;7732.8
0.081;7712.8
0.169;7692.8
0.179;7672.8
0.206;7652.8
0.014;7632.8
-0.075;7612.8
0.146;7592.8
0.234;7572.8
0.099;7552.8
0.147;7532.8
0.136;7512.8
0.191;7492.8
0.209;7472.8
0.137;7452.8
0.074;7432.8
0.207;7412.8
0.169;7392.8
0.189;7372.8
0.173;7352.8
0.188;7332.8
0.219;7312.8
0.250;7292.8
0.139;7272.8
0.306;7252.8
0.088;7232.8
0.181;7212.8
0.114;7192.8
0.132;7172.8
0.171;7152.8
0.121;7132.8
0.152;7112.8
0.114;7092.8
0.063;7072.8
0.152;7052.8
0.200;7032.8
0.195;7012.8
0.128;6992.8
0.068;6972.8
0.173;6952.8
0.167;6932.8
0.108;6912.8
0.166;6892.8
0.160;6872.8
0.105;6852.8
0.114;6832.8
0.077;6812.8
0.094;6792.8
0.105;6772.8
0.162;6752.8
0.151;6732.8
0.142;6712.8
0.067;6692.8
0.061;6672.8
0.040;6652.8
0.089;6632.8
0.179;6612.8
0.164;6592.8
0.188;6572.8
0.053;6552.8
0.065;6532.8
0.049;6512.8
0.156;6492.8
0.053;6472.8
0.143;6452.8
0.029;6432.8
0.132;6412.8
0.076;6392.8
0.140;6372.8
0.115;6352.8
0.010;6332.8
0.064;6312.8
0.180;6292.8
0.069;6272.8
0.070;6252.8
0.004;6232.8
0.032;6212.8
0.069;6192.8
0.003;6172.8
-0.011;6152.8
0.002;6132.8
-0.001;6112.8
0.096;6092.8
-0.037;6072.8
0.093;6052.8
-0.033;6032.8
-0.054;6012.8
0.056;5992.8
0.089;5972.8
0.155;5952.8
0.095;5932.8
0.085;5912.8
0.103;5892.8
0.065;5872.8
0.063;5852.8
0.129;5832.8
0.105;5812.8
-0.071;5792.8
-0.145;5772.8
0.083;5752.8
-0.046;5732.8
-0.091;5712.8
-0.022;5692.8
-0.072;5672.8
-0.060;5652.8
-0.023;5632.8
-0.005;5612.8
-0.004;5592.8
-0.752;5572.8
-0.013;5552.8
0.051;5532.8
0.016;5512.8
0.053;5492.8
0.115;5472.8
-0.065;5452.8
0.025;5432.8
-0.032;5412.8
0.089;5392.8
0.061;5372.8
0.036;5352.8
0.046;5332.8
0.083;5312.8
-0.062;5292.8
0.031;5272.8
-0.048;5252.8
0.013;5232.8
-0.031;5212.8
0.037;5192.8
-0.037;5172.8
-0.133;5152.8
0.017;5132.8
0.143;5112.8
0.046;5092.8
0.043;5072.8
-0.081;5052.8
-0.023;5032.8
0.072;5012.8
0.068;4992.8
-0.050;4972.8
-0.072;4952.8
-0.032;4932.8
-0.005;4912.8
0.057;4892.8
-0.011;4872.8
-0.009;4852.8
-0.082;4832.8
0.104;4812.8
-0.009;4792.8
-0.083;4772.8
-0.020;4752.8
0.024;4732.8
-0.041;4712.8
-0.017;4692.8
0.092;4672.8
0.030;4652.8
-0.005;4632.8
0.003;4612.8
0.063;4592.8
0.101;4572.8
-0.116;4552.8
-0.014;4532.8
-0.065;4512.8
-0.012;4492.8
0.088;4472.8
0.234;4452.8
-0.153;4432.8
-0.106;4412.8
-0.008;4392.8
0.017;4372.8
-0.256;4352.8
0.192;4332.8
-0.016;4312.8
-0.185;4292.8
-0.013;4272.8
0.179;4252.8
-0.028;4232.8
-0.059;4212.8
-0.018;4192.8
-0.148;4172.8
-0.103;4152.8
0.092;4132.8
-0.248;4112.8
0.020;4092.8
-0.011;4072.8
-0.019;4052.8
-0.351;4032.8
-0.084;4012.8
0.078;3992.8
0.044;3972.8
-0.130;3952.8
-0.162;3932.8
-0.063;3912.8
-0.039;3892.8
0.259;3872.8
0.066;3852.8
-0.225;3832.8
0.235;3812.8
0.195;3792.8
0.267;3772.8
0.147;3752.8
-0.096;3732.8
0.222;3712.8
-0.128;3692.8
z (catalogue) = 0.987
